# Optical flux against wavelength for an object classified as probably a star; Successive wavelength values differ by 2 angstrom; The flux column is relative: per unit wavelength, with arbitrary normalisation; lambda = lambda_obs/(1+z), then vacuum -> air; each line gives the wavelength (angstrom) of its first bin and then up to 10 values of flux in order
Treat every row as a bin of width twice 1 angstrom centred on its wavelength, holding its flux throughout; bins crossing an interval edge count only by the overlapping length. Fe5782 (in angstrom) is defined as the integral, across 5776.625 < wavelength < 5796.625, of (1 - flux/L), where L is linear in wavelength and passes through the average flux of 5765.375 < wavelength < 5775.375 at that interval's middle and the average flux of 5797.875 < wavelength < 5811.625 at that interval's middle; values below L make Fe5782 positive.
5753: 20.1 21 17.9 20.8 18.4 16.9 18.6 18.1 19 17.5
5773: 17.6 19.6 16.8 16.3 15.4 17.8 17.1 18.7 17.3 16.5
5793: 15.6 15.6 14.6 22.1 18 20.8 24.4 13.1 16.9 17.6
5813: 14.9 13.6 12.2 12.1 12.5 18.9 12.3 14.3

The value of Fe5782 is 2.1 angstrom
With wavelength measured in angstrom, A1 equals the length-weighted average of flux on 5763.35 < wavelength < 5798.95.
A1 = 17.3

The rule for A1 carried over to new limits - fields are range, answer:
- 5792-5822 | 16.3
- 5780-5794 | 16.9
